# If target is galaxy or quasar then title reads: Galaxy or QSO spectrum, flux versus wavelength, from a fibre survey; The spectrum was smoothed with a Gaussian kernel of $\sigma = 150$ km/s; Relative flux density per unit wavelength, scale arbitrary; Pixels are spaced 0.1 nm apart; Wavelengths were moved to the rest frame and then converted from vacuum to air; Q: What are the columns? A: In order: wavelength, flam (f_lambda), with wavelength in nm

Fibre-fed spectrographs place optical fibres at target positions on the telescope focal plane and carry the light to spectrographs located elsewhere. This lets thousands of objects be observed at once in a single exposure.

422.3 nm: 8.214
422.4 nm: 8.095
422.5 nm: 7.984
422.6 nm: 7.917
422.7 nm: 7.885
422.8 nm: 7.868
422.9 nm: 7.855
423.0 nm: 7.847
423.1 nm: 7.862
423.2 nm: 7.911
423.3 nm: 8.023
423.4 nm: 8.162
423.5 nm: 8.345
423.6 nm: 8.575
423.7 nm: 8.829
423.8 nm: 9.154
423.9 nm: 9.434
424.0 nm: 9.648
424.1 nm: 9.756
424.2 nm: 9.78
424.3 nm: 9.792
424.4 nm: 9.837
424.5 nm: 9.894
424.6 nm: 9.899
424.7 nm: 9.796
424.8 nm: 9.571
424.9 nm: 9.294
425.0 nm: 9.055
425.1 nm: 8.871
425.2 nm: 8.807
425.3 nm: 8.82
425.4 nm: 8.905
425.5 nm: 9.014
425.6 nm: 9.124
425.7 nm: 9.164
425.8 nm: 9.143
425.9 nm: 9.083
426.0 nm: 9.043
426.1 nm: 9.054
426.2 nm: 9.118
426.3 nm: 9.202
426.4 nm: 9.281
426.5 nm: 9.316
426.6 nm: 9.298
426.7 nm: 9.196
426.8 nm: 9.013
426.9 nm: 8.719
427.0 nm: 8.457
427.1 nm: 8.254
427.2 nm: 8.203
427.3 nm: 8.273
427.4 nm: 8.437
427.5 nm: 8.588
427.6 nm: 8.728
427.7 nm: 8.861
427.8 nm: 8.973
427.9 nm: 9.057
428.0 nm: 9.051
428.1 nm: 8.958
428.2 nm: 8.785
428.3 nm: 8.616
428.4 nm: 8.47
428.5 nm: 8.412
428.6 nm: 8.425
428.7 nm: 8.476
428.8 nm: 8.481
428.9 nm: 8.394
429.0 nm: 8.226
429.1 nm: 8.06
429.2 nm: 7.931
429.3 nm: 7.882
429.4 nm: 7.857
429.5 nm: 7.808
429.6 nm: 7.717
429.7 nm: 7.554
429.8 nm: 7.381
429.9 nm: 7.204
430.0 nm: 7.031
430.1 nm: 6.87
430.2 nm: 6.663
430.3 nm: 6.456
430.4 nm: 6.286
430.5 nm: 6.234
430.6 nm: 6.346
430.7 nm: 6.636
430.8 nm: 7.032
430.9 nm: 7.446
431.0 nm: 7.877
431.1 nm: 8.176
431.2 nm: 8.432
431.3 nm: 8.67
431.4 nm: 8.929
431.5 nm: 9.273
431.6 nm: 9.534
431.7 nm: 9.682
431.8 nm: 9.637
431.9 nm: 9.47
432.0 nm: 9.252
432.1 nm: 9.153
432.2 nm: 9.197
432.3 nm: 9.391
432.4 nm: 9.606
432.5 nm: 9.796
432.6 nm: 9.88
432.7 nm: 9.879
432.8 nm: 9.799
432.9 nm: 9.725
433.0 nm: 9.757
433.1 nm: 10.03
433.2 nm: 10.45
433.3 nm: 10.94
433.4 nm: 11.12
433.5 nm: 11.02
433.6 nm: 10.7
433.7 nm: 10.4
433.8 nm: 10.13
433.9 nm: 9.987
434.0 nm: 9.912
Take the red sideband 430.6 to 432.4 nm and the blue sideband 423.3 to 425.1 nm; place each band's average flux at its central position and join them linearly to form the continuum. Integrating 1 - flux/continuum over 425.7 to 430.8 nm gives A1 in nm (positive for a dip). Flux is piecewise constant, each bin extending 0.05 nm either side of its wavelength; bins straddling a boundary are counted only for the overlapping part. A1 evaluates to 0.41 nm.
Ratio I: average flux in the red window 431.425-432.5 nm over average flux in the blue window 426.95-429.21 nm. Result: 1.10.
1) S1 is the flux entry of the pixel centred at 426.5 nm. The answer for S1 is 9.316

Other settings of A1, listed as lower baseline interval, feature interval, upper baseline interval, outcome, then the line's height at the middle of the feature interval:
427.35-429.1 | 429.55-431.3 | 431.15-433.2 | 0.37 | 9.1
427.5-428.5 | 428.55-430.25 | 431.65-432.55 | 0.24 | 9.03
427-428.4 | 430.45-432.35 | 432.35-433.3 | 0.23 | 9.58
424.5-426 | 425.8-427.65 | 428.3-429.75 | -0.01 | 8.79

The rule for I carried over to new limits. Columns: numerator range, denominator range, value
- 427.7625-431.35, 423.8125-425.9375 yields 0.84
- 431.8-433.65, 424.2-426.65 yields 1.07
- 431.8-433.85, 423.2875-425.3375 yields 1.08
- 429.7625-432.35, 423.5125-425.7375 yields 0.86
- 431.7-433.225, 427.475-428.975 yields 1.11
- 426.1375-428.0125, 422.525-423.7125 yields 1.10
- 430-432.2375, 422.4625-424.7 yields 0.92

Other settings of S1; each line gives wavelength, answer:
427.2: 8.203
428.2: 8.785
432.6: 9.88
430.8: 7.032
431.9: 9.47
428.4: 8.47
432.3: 9.391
